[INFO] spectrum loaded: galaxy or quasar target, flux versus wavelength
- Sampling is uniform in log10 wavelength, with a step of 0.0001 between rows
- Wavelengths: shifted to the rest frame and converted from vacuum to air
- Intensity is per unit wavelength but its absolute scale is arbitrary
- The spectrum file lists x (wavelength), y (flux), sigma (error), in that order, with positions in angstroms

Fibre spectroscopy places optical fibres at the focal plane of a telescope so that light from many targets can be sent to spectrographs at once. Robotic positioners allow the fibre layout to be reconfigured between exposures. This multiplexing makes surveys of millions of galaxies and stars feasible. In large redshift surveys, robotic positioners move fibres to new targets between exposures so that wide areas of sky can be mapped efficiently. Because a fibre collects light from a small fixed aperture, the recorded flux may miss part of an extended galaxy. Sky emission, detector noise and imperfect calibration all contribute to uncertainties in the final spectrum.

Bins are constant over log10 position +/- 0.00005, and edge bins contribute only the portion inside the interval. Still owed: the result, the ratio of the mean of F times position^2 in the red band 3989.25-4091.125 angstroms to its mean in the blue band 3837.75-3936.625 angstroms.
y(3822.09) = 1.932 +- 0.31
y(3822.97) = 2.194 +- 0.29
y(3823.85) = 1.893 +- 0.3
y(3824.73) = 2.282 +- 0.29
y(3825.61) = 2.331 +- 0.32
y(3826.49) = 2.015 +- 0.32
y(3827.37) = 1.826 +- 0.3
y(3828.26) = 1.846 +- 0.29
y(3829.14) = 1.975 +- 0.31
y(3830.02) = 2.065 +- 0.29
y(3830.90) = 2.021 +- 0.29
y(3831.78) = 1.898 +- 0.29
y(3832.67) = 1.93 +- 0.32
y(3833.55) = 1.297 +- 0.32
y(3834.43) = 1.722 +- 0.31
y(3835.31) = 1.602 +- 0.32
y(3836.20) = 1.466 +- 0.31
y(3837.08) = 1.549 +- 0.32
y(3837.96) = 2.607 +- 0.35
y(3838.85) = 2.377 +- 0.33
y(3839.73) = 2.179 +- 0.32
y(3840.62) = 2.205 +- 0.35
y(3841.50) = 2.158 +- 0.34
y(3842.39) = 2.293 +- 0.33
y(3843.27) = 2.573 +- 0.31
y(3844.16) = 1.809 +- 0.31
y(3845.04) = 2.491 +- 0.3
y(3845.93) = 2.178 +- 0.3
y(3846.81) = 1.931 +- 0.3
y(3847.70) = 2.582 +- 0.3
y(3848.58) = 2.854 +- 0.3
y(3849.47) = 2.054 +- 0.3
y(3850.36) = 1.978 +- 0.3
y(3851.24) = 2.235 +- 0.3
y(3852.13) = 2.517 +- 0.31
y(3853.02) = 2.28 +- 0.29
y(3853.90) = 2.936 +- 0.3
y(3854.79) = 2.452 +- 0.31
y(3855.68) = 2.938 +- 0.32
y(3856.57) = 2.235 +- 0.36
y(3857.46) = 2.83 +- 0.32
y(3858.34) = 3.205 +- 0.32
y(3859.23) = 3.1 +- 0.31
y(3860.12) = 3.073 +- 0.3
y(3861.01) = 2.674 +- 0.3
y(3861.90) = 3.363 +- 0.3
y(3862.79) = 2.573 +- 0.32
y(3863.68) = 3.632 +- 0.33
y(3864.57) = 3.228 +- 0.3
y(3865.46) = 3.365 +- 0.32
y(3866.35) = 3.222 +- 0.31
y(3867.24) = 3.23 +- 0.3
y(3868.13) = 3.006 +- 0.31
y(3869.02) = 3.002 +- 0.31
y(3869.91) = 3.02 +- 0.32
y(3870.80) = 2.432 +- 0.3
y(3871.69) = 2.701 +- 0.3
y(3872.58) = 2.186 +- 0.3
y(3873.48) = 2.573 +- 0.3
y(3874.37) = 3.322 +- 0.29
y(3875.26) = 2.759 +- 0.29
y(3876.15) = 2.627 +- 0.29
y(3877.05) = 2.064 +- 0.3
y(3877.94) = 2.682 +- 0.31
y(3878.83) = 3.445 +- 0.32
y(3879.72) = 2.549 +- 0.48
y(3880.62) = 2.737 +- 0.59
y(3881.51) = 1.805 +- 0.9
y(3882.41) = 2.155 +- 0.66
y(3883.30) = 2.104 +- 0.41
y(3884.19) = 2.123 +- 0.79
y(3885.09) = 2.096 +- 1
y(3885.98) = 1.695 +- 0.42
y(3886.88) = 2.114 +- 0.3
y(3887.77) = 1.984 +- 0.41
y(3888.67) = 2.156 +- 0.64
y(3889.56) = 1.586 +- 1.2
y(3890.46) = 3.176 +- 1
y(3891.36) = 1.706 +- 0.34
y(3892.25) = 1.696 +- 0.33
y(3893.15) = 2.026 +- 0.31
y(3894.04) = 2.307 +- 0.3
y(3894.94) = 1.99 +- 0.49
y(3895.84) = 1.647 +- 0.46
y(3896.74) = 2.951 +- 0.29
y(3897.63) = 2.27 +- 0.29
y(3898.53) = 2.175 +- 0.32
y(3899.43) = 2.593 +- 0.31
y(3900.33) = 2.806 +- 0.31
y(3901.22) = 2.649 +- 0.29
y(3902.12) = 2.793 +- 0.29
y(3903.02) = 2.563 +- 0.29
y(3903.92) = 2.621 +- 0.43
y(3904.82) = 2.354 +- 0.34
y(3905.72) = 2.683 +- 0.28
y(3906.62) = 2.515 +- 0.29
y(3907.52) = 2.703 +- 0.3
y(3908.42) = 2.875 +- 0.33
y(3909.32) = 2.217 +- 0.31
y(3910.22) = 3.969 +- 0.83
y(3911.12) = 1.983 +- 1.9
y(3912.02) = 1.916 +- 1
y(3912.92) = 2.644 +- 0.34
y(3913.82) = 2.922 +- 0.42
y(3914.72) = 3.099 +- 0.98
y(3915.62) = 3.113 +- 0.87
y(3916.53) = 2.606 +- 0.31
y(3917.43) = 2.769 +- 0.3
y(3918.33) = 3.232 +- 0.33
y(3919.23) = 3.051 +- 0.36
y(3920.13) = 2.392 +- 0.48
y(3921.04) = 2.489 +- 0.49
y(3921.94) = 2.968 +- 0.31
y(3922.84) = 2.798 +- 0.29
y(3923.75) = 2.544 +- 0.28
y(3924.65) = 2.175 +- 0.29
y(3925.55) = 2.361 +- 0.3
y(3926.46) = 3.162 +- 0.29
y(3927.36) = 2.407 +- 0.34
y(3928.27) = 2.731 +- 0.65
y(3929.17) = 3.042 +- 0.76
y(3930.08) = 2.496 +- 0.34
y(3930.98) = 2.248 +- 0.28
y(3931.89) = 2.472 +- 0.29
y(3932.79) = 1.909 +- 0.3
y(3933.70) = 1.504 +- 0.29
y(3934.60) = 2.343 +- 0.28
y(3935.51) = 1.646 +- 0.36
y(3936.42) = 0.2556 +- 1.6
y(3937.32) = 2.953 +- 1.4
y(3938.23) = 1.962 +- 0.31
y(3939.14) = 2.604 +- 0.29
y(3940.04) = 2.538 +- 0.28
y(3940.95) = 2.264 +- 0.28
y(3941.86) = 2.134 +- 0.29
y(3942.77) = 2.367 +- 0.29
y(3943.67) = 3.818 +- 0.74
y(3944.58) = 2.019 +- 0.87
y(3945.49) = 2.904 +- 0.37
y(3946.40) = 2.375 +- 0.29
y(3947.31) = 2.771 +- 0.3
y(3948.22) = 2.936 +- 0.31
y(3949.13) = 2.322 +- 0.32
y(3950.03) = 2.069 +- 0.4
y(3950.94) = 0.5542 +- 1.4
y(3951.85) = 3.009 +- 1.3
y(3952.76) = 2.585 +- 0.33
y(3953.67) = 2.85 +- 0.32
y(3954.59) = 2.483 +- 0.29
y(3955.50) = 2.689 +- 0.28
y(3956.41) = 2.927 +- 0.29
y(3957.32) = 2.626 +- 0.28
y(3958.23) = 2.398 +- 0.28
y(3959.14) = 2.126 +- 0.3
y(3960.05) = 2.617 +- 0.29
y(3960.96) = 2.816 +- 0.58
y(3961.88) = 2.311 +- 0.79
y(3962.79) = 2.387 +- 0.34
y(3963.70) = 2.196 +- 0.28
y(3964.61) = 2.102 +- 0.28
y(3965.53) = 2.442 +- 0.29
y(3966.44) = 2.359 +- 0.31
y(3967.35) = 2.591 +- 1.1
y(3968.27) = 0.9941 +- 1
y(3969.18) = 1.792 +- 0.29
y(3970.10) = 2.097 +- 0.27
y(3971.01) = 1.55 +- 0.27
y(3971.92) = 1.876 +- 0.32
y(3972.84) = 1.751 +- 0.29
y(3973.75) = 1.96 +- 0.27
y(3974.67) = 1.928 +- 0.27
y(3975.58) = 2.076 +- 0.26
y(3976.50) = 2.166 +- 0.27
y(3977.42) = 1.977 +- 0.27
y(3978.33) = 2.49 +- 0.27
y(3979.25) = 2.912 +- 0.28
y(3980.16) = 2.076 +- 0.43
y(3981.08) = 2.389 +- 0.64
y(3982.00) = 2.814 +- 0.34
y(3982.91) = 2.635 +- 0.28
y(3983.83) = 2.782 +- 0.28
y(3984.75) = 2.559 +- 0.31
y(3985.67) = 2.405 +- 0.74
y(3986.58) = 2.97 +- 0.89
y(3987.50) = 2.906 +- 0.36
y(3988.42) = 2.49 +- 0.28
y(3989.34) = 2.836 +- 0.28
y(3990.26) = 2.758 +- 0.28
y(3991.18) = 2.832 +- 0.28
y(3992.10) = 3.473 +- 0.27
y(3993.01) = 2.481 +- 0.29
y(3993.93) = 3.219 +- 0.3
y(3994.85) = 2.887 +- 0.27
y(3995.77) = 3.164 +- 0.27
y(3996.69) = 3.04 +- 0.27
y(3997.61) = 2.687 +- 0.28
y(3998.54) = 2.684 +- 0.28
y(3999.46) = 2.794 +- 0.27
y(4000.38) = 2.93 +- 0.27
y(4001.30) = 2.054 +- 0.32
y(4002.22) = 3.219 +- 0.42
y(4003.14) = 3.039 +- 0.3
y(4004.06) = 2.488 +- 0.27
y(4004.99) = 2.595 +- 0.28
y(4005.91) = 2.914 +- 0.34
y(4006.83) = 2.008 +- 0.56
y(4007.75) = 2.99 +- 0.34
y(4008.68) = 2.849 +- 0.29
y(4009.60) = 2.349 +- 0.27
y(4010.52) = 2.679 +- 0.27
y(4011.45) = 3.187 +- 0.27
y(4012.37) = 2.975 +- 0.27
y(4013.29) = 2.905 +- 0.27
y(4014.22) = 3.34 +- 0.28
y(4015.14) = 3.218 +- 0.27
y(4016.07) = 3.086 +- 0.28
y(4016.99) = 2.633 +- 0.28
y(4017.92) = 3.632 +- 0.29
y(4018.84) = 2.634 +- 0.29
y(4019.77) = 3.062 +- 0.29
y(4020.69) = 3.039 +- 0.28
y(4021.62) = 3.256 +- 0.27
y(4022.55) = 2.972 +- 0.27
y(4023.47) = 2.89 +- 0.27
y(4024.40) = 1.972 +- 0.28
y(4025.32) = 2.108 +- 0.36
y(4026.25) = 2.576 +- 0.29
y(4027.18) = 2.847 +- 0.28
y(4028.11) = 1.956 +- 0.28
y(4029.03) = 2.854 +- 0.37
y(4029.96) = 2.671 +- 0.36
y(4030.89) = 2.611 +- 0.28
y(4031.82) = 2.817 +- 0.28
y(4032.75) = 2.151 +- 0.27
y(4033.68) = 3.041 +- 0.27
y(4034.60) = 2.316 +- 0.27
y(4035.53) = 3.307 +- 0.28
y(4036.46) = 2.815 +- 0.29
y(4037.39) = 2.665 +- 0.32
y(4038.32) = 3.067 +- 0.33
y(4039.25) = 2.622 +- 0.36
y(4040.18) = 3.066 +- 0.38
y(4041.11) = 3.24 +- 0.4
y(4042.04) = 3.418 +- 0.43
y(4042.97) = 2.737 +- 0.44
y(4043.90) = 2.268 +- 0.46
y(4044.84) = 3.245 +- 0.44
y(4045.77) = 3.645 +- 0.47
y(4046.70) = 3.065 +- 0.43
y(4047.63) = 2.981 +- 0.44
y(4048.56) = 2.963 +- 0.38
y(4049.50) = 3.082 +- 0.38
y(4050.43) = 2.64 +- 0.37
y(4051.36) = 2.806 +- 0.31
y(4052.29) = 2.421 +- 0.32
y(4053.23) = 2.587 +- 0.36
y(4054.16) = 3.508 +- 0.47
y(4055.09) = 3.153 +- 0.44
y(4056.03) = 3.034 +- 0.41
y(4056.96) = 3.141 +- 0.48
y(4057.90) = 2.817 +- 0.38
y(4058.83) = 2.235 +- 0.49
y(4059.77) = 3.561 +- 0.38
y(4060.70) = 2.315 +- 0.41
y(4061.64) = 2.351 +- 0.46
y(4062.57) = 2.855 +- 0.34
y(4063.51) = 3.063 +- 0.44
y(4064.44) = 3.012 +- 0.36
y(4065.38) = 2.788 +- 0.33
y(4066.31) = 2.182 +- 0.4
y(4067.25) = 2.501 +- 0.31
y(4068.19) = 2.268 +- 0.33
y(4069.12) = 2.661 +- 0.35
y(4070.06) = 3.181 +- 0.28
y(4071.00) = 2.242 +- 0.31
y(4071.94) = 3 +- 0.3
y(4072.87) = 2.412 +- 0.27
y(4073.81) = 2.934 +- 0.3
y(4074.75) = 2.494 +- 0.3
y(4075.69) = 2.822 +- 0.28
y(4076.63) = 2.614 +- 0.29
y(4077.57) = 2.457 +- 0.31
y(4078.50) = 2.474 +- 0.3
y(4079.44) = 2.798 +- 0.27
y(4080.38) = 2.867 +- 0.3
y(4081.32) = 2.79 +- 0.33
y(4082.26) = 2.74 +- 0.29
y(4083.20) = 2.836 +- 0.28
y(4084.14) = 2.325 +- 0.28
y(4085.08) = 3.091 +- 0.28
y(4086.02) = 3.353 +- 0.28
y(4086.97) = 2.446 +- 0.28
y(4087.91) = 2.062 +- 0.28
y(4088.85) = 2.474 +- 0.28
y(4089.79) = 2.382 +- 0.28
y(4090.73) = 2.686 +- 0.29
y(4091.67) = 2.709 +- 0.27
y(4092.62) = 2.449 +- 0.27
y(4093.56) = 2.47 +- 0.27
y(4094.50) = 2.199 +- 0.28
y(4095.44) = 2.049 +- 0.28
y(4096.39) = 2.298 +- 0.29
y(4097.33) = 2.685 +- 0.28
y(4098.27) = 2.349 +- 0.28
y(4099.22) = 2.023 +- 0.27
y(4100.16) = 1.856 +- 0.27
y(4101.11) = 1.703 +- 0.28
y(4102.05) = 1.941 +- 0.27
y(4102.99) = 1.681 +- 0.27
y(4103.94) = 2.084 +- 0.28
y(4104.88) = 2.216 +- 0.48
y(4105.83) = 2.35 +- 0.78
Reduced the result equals 1.2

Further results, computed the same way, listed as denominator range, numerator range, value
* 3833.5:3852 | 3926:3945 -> 1.15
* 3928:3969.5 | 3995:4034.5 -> 1.23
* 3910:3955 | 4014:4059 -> 1.21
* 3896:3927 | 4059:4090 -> 1.09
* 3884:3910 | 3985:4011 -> 1.25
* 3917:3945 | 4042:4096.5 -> 1.20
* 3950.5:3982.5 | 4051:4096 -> 1.25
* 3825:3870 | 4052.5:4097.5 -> 1.23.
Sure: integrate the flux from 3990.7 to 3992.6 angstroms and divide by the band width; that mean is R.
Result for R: 3.14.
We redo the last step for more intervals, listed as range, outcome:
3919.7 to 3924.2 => 2.64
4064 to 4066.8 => 2.65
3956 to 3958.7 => 2.65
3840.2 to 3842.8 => 2.22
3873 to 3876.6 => 2.81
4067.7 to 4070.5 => 2.7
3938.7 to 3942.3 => 2.39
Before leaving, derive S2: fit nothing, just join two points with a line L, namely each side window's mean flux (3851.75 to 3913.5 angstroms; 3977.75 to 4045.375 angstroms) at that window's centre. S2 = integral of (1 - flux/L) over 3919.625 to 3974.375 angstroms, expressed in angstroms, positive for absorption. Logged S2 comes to 7.1 angstroms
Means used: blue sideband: 2.57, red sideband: 2.79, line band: 2.33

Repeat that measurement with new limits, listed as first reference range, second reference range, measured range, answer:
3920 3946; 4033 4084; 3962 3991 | 2.7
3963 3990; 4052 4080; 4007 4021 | -2.7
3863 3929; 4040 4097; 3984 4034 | -2.0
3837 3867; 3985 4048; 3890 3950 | 4.5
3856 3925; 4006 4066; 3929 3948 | 2.6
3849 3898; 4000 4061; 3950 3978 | 5.2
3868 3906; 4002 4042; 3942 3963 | 0.7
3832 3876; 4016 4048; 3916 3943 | 2.4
